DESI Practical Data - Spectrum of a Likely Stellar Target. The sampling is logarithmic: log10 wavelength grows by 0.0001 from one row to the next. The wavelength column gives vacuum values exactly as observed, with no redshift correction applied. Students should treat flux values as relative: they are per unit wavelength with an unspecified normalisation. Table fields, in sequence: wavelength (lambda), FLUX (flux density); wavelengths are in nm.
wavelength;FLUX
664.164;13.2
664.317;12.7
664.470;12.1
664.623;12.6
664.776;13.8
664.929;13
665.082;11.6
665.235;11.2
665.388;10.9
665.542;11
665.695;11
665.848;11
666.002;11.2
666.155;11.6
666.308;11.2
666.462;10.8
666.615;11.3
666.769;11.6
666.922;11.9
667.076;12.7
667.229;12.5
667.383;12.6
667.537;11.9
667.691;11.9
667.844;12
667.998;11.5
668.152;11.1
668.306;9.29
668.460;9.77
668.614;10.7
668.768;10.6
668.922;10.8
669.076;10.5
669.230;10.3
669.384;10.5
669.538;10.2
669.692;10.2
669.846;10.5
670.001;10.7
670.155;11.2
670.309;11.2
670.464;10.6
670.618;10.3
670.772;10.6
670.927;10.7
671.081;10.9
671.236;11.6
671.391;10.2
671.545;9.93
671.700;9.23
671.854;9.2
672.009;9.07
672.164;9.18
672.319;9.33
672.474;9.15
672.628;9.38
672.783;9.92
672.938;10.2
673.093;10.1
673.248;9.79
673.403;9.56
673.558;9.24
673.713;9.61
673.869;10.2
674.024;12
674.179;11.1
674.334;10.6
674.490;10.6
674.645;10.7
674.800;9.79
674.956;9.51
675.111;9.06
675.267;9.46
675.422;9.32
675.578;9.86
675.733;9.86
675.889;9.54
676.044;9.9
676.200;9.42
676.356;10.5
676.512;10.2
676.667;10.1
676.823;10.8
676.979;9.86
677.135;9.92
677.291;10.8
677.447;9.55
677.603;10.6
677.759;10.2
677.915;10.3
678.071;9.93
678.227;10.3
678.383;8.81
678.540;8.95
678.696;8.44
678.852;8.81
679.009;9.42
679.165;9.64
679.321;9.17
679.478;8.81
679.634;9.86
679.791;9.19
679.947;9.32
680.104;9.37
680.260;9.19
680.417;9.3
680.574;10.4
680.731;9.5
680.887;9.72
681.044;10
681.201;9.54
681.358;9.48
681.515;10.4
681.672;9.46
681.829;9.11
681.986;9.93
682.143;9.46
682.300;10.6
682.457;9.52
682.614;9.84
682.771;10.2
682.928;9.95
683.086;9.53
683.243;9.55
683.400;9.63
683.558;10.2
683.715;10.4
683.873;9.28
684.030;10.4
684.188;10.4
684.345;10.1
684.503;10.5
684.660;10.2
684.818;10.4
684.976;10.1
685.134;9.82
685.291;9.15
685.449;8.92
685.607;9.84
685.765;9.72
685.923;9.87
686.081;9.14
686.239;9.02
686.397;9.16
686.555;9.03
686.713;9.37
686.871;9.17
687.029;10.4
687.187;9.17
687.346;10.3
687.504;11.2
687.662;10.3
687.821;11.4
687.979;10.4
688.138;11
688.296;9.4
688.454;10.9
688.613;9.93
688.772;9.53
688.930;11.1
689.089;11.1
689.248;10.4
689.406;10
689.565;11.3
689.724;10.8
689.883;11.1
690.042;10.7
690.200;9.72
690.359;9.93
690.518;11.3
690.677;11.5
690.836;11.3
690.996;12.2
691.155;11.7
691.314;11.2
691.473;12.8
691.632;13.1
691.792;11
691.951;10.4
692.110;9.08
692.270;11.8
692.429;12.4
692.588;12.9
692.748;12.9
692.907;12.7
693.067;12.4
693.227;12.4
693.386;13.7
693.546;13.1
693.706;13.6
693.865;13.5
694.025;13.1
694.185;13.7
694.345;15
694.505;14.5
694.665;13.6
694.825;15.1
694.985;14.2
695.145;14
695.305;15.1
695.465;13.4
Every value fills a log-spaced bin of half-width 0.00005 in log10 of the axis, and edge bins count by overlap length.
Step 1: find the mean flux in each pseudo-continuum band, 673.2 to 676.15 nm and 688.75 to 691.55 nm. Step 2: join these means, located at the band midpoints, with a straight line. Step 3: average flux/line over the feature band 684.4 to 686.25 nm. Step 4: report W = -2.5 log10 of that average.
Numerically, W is 0.100 mag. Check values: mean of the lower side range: 9.98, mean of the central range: 9.75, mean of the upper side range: 11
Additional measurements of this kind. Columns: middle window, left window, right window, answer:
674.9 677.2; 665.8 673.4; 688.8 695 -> 0.13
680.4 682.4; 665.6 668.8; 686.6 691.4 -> 0.11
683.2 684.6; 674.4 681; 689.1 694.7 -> 0.07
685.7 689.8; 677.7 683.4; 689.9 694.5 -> 0.11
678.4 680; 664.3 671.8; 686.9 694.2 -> 0.23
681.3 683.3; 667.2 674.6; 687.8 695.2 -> 0.15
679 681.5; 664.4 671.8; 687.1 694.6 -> 0.19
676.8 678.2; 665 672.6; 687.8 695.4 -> 0.11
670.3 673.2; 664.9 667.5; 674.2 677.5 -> 0.07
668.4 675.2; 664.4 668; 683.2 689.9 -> 0.11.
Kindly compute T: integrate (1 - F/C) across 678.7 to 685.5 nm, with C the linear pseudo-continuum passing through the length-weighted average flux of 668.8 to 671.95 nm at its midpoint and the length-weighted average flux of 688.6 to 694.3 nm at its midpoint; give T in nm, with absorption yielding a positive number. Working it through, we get 0.880 nm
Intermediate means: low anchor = 10.5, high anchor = 11.7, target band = 9.71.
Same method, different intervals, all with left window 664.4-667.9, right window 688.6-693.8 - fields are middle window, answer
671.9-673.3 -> 0.26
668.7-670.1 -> 0.15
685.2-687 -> 0.35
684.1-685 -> 0.10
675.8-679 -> 0.50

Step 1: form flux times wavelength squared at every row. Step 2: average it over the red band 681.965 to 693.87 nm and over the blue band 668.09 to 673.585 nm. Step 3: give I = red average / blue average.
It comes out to 1.10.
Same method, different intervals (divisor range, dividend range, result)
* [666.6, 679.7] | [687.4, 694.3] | 1.18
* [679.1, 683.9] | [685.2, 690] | 1.06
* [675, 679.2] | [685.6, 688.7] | 1.05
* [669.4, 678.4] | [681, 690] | 1.03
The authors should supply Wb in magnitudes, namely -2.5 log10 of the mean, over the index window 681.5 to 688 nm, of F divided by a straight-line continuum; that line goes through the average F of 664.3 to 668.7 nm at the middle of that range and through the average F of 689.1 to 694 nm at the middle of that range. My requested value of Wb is 0.18 mag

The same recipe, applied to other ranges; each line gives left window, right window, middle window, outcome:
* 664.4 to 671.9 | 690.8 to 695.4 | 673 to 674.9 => 0.125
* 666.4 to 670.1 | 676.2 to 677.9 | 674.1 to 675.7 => 0.046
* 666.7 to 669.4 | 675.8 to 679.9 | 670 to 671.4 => 0.000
